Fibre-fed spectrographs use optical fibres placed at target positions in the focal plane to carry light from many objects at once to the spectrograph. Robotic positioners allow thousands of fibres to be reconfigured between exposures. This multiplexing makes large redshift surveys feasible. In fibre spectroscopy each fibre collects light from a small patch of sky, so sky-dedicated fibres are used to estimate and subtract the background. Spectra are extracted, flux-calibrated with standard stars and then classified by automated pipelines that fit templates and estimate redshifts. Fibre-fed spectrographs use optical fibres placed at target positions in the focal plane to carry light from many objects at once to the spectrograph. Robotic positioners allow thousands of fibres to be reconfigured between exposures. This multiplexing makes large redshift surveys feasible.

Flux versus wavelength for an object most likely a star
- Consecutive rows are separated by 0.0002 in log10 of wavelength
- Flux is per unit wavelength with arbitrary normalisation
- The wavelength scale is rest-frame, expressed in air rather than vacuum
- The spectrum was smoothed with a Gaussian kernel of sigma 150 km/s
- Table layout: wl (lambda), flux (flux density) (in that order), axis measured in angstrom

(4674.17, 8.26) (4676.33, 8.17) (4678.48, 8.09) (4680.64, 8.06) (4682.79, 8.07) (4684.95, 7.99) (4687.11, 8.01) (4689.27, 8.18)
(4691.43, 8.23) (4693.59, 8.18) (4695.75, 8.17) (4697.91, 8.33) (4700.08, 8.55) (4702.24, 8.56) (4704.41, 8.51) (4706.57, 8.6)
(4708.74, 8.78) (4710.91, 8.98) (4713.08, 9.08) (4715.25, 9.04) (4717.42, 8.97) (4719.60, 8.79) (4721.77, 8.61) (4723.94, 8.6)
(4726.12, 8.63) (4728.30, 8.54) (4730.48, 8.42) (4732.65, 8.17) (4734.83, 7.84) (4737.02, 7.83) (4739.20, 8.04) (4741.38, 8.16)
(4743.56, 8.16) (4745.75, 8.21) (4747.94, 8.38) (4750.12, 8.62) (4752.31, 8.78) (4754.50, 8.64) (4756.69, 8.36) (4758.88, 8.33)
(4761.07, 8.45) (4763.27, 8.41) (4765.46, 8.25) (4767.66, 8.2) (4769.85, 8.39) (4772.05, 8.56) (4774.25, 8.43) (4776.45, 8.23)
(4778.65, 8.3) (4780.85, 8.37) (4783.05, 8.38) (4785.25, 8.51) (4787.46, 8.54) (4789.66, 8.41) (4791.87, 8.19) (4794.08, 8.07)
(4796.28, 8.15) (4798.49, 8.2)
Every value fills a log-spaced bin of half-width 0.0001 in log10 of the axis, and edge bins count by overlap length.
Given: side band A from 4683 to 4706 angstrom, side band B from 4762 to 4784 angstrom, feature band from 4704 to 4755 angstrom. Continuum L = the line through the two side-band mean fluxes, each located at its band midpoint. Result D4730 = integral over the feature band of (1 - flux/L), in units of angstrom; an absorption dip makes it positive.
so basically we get -1.3 angstrom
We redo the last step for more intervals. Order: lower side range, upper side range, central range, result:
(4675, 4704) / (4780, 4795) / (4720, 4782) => -0.4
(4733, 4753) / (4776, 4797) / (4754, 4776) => -0.3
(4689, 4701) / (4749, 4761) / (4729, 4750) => 0.8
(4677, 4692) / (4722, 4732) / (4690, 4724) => -1.2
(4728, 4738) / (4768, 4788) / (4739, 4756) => -0.4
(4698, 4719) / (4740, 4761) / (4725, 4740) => 0.6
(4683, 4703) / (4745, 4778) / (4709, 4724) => -1.1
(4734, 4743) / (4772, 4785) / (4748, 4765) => -0.7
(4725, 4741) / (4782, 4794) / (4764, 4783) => 0.0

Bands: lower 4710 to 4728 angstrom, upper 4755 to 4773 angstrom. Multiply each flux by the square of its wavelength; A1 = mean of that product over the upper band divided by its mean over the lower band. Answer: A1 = 0.97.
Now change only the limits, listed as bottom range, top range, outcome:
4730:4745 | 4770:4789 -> 1.06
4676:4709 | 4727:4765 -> 1.03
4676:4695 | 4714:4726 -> 1.10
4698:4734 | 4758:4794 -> 0.99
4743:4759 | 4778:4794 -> 1.01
